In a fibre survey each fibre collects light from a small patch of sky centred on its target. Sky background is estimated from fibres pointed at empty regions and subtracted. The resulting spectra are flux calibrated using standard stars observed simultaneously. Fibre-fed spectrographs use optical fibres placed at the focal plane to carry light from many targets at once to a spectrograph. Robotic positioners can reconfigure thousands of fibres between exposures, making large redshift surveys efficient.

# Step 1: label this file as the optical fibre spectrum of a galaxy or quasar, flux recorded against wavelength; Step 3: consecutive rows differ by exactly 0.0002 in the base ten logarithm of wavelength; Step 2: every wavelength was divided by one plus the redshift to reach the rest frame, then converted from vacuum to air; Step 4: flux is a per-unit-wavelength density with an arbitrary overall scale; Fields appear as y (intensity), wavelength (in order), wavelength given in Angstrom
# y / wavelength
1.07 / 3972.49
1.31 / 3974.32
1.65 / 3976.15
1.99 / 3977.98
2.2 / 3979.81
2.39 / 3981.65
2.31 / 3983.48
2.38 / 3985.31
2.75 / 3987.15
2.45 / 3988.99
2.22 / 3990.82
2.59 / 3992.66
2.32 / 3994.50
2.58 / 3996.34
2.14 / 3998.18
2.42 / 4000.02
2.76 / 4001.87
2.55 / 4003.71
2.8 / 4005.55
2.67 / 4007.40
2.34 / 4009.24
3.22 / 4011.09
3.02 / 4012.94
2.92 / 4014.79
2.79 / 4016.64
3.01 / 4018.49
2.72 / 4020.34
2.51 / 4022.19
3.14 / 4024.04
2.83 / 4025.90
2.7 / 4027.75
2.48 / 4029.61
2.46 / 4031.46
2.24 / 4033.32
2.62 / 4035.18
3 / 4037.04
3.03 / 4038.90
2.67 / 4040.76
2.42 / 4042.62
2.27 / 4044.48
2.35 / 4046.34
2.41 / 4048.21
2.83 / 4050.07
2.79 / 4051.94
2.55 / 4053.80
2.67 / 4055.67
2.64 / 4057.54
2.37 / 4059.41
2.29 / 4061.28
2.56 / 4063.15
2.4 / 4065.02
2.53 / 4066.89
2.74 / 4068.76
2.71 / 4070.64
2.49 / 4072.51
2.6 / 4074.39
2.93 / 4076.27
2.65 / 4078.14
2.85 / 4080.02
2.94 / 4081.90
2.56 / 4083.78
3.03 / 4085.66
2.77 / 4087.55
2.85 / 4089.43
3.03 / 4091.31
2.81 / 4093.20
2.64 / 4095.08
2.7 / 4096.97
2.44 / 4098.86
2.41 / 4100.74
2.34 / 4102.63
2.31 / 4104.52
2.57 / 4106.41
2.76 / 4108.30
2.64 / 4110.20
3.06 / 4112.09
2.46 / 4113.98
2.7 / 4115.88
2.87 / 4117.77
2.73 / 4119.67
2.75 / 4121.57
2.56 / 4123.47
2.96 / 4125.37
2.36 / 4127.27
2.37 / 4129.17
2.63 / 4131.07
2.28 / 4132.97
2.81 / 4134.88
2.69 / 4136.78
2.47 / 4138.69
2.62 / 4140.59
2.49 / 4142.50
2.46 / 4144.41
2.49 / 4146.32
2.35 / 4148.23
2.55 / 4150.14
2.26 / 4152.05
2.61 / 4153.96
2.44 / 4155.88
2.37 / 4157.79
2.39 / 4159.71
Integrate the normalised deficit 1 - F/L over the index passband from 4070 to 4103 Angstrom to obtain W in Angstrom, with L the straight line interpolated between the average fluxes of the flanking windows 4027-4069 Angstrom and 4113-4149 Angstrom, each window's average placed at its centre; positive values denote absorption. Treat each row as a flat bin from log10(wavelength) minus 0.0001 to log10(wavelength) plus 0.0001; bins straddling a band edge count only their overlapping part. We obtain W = -1.8 Angstrom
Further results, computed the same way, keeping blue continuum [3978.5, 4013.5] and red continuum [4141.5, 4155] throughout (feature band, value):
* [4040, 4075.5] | -0.7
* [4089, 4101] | -1.1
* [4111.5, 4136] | -1.8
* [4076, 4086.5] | -1.4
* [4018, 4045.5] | -1.8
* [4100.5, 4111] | -0.1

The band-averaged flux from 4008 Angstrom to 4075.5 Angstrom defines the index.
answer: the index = 2.65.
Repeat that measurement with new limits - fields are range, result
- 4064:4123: 2.68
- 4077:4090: 2.81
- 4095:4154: 2.57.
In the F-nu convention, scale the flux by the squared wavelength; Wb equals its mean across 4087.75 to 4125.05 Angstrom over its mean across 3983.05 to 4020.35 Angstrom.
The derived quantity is 1.07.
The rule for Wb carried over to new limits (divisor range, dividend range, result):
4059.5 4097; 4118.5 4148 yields 0.98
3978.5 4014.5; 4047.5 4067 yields 1.04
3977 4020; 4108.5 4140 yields 1.10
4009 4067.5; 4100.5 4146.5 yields 1.02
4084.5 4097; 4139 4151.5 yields 0.90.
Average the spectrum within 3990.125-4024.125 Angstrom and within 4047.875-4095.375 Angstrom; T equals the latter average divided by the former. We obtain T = 1.0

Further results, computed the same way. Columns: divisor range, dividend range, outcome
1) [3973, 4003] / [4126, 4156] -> 1.10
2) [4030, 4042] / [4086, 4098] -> 1.06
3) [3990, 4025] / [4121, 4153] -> 0.95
